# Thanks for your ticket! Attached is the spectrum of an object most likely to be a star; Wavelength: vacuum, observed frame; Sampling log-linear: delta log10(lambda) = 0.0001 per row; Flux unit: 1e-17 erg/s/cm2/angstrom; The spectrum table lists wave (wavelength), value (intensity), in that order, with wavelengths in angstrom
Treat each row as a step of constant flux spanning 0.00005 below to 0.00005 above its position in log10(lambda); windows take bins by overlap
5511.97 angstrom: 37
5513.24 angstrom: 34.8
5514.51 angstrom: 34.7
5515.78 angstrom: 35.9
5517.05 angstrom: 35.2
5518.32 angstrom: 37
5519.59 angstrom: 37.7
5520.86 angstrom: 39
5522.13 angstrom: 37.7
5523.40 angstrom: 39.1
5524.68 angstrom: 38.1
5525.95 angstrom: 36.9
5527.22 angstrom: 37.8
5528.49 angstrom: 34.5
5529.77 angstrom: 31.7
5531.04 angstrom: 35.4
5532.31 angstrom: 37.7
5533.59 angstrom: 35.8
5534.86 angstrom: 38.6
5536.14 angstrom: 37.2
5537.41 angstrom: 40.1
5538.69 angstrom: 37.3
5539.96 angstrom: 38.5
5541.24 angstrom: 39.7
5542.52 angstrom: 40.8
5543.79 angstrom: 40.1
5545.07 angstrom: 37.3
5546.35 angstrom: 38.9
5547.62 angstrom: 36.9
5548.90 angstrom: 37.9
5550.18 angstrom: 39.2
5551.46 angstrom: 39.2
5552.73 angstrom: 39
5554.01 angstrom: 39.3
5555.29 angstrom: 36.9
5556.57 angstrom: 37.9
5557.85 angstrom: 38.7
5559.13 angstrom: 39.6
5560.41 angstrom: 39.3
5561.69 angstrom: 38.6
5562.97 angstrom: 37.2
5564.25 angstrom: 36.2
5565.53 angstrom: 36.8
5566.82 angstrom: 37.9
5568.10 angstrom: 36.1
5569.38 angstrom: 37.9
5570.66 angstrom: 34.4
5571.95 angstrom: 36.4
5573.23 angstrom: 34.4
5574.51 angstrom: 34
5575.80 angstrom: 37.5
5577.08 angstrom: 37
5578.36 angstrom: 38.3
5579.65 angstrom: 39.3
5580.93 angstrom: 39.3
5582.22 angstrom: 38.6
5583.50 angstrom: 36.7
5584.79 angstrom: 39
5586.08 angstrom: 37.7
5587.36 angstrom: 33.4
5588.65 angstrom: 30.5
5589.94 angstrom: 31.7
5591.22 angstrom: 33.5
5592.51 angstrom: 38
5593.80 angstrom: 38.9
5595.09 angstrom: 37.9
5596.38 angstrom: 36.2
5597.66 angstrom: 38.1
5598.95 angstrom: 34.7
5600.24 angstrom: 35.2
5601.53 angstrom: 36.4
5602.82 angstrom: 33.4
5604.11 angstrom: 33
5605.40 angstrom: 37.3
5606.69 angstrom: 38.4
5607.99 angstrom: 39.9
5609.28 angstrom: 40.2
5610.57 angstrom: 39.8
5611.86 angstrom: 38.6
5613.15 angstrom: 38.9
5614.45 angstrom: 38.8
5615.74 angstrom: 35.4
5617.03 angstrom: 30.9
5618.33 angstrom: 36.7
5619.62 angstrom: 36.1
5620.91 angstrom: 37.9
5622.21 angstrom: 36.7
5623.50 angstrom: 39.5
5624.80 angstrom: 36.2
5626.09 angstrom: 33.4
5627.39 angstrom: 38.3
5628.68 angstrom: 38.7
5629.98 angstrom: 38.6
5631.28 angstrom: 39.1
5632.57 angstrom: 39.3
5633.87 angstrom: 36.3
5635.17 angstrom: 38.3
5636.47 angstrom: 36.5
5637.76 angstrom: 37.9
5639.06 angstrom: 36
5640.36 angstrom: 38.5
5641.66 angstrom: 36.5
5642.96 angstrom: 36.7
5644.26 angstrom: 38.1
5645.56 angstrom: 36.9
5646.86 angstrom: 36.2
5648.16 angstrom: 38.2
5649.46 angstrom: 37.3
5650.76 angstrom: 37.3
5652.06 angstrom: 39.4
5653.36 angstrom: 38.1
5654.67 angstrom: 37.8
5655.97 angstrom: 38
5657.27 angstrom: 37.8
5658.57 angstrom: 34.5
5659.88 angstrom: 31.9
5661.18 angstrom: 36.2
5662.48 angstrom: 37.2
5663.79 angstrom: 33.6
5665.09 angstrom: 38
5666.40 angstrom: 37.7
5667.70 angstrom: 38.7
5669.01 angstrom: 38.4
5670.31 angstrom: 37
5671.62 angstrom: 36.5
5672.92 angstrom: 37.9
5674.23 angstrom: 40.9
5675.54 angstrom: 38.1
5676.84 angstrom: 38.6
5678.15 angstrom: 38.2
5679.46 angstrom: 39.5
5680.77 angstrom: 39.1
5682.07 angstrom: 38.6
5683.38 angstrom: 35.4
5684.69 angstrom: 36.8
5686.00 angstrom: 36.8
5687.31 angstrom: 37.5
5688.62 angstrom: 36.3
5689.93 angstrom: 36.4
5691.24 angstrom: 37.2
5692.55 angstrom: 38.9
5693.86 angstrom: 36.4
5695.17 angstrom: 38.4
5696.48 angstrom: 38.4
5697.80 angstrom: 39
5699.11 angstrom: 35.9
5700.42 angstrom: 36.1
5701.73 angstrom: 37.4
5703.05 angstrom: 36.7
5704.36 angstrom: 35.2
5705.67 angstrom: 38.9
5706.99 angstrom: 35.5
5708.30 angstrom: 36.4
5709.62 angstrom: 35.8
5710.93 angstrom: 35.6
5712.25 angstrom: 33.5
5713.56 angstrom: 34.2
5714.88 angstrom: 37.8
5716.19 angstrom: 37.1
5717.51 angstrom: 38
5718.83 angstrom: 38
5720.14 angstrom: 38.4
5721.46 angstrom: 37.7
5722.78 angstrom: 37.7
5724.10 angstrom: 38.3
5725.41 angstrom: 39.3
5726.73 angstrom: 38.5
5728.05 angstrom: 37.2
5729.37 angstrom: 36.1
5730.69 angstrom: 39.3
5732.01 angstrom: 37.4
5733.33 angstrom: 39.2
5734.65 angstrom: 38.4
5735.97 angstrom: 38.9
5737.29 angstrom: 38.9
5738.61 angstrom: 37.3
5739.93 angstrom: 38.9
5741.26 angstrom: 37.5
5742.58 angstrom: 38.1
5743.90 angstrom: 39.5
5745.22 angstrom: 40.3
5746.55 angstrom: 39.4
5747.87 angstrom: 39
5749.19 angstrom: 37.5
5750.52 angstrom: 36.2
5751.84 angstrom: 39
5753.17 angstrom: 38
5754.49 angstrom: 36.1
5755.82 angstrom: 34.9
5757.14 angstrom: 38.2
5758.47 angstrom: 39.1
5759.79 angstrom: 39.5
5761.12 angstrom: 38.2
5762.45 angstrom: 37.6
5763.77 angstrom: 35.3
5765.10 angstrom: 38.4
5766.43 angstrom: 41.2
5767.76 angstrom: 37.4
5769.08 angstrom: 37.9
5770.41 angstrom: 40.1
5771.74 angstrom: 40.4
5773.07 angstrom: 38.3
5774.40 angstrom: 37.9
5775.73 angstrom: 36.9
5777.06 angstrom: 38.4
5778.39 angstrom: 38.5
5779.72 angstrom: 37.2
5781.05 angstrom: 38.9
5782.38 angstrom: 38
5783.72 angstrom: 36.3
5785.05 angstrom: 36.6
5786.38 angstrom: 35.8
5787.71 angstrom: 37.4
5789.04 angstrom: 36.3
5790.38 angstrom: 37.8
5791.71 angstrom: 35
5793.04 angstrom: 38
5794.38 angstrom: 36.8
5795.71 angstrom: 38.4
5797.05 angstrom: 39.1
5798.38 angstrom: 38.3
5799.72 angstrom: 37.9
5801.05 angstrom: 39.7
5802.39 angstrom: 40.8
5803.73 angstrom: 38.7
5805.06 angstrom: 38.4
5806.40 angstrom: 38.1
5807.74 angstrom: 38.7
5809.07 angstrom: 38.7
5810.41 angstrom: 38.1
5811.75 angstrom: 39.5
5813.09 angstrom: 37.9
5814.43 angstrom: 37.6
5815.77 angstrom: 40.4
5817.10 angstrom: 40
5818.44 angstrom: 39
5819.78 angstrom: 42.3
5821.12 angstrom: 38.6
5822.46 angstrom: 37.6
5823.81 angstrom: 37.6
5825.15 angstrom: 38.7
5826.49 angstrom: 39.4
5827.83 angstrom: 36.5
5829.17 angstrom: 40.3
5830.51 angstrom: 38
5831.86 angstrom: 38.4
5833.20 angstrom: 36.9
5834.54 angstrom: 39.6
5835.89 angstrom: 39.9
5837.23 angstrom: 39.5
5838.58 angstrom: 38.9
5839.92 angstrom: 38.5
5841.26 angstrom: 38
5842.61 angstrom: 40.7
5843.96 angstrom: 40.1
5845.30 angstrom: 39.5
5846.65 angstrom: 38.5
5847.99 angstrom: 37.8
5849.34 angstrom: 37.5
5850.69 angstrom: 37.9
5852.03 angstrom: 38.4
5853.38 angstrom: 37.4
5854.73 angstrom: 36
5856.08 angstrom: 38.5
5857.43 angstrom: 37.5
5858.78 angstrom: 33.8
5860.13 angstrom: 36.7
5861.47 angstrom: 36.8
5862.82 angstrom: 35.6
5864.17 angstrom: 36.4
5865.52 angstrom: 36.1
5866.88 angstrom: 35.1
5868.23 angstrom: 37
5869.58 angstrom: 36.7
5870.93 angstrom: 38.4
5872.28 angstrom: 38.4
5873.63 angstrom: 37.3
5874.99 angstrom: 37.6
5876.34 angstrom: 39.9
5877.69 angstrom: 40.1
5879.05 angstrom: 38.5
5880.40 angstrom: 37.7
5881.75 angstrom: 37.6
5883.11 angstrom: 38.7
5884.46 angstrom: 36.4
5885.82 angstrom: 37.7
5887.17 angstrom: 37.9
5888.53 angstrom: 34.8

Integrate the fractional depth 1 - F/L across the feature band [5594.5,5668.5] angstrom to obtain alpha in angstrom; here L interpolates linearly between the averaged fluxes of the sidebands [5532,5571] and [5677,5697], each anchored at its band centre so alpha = 1.46 angstrom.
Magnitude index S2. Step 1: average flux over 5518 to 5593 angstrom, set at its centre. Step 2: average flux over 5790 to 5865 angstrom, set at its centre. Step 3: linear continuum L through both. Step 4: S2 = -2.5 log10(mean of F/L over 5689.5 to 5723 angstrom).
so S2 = 0.027 mag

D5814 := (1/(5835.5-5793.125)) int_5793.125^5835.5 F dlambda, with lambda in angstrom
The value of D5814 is 38.7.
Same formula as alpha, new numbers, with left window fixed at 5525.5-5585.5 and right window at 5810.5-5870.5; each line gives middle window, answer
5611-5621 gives 0.3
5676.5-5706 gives 0.3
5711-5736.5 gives 0.2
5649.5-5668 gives 0.5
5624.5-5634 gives 0.0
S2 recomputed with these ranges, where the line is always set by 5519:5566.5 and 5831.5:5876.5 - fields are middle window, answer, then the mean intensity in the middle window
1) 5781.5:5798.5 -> 0.02 mag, 37.2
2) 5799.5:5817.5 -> -0.03 mag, 38.9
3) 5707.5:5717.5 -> 0.06 mag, 35.9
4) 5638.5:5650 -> 0.02 mag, 37.2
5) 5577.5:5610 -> 0.04 mag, 36.6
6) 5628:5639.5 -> 0.00 mag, 37.9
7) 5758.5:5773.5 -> -0.02 mag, 38.6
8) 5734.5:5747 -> -0.03 mag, 38.7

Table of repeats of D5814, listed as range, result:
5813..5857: 38.7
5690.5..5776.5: 37.8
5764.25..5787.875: 38.1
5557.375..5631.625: 36.9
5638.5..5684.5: 37.4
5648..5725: 37.2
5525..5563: 38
